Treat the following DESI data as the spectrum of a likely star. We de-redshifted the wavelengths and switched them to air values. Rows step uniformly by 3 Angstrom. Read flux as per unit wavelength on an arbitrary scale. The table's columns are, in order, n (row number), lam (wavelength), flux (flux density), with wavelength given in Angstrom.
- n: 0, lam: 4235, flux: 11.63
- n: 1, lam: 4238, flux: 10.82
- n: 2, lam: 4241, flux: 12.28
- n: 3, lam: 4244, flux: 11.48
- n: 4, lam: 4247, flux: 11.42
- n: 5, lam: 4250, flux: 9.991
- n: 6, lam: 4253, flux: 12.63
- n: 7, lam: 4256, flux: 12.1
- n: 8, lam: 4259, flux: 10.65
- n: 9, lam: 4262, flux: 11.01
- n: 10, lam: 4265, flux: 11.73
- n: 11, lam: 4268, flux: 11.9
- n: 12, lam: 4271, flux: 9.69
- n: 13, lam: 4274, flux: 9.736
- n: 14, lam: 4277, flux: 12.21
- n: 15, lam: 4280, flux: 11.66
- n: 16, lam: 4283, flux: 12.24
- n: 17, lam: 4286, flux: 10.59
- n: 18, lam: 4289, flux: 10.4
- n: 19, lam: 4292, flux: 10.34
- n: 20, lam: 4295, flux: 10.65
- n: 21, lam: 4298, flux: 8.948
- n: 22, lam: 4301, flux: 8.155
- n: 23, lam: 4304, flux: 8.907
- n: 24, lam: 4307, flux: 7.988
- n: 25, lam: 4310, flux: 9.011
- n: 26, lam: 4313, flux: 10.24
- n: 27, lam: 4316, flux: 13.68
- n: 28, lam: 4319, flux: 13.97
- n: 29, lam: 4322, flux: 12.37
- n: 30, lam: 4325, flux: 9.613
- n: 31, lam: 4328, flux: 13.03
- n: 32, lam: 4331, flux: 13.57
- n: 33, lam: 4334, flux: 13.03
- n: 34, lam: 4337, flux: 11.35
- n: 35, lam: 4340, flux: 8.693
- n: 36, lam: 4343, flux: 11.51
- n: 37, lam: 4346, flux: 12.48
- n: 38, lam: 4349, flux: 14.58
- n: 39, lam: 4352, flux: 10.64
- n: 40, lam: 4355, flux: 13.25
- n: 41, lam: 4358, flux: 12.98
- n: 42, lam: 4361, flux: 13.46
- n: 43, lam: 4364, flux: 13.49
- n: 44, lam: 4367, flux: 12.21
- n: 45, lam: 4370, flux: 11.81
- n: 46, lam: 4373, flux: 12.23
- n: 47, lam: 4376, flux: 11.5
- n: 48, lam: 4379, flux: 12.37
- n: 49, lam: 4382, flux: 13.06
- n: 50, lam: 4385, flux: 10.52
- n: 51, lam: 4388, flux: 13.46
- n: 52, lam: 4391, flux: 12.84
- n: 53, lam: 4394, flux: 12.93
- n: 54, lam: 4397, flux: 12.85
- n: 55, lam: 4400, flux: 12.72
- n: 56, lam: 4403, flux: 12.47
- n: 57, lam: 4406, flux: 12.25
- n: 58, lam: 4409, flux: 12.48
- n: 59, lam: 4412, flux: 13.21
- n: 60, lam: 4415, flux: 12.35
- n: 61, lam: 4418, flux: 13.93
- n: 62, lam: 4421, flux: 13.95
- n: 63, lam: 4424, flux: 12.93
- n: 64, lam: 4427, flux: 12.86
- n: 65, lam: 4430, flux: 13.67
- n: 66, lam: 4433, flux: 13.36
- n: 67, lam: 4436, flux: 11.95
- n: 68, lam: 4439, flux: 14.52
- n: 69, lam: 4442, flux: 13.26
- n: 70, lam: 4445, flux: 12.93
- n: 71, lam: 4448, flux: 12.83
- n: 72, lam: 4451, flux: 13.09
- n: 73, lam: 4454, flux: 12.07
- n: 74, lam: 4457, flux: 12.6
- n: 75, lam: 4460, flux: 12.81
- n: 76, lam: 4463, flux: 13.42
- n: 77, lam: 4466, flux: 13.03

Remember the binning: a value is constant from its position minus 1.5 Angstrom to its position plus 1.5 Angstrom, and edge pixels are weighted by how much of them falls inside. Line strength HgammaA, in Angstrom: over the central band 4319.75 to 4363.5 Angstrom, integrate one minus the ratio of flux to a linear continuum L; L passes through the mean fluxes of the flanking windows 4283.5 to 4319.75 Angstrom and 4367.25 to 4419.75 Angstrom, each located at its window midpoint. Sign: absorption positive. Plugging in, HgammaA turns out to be -4.0 Angstrom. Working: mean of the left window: 10.2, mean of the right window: 12.5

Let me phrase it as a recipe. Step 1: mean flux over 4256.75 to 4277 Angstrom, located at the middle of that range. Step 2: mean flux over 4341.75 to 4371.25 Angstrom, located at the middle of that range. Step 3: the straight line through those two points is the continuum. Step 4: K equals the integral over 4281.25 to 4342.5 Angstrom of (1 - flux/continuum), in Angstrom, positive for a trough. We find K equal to 5.0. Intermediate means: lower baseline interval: 10.9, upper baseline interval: 12.7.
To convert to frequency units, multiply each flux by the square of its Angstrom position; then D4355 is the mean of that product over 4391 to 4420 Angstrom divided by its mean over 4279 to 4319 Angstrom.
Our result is 1.30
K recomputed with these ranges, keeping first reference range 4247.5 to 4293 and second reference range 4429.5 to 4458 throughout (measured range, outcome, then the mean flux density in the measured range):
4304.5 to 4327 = 1.4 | 10.9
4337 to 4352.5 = 0.4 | 11.6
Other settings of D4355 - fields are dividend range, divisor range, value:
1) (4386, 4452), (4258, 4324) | 1.29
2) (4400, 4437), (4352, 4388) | 1.07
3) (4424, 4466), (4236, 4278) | 1.26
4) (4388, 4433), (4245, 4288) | 1.23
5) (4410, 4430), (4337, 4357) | 1.15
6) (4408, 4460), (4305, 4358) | 1.17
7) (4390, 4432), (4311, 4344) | 1.13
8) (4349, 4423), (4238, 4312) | 1.25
